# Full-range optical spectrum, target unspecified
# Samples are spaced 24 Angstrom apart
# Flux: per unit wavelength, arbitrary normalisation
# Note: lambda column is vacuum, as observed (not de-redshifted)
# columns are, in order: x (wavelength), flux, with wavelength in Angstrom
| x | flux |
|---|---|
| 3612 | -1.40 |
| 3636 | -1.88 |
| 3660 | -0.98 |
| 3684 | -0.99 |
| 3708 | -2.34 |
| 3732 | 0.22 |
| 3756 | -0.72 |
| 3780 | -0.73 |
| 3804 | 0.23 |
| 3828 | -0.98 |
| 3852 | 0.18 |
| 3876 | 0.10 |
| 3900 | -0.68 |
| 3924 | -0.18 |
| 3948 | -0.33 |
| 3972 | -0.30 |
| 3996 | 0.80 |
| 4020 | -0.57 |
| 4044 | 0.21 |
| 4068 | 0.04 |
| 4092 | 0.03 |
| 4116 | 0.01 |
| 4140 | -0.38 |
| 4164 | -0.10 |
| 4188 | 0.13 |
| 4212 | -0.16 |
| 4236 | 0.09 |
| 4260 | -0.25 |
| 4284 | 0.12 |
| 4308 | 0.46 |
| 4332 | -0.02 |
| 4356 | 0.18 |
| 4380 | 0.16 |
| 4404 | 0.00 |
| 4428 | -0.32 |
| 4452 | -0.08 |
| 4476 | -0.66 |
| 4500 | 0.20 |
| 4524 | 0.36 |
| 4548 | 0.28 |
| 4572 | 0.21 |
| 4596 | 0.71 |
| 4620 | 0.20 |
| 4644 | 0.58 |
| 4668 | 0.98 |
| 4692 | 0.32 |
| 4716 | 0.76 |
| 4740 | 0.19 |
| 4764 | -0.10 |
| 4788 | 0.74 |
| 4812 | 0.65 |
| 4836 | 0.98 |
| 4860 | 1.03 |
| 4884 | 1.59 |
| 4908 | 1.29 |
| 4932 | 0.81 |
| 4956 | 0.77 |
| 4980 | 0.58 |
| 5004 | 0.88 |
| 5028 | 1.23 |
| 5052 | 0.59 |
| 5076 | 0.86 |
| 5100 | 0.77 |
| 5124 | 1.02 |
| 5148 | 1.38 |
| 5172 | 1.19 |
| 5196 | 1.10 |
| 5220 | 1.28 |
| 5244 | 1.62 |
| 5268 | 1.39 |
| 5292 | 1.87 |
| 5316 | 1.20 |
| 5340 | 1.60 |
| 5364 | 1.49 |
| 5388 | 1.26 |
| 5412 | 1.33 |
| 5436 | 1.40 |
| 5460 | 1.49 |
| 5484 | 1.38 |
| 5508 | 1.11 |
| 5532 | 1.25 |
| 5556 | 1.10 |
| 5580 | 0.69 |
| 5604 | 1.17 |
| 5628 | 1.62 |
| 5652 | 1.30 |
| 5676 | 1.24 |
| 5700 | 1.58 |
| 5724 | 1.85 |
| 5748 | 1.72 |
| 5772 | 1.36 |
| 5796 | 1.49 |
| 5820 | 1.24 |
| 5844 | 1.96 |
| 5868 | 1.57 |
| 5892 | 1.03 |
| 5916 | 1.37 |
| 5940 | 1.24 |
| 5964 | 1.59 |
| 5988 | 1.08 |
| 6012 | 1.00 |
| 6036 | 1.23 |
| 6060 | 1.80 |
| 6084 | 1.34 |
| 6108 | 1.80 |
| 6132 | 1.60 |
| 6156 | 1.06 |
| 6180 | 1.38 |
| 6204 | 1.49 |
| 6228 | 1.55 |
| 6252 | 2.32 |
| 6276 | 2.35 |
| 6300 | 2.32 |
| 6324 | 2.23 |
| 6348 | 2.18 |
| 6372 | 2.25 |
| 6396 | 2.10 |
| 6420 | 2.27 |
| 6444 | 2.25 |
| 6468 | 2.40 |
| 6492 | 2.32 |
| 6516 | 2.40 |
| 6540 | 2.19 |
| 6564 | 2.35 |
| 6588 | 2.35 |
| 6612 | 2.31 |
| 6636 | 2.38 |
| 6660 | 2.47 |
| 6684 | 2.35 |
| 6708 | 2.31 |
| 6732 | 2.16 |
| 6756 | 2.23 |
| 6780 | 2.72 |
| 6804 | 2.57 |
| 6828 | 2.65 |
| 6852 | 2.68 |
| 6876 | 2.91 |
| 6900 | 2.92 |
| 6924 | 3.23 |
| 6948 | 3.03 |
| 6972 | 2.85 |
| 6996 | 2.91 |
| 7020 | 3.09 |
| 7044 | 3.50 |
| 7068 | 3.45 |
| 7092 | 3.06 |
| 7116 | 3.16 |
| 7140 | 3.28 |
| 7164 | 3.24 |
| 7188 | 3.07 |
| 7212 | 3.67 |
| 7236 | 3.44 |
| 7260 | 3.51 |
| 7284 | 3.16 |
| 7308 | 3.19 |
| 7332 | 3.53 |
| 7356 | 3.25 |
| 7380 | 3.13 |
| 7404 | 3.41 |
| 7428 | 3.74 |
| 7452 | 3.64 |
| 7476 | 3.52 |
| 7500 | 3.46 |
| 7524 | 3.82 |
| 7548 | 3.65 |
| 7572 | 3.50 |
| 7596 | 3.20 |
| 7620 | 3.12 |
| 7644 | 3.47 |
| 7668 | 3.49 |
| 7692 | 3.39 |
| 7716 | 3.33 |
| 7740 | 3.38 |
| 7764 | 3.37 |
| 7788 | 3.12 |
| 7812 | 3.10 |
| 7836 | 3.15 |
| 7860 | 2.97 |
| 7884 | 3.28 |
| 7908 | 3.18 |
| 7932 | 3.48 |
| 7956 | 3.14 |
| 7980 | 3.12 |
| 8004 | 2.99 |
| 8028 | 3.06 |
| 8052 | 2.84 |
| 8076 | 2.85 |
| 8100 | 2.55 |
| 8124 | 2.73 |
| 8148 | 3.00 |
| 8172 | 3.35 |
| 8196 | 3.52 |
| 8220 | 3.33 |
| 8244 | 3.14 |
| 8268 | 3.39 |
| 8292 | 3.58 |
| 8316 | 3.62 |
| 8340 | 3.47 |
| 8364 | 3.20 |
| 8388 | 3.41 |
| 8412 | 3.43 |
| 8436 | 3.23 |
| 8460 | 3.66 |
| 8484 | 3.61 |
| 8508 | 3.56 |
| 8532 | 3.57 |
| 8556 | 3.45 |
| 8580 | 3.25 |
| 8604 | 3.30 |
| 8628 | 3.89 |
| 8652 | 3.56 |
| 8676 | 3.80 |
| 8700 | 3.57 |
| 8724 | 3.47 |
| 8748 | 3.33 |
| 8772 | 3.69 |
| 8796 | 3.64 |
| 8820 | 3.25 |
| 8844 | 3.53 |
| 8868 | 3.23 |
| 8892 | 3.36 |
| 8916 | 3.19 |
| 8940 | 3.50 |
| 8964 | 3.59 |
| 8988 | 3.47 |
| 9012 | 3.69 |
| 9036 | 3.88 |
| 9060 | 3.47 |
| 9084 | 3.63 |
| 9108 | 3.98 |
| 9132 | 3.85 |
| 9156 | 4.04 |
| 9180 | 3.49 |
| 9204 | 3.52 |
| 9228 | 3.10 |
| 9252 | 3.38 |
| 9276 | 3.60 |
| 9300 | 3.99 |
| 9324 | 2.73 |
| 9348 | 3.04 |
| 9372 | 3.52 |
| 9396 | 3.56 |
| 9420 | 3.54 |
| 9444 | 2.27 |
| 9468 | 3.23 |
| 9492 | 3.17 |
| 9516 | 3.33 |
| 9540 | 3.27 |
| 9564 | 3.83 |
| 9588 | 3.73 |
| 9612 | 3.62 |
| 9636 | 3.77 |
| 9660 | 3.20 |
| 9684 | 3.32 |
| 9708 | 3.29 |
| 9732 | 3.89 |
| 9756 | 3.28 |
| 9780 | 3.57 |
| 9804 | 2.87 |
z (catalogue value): 0.57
